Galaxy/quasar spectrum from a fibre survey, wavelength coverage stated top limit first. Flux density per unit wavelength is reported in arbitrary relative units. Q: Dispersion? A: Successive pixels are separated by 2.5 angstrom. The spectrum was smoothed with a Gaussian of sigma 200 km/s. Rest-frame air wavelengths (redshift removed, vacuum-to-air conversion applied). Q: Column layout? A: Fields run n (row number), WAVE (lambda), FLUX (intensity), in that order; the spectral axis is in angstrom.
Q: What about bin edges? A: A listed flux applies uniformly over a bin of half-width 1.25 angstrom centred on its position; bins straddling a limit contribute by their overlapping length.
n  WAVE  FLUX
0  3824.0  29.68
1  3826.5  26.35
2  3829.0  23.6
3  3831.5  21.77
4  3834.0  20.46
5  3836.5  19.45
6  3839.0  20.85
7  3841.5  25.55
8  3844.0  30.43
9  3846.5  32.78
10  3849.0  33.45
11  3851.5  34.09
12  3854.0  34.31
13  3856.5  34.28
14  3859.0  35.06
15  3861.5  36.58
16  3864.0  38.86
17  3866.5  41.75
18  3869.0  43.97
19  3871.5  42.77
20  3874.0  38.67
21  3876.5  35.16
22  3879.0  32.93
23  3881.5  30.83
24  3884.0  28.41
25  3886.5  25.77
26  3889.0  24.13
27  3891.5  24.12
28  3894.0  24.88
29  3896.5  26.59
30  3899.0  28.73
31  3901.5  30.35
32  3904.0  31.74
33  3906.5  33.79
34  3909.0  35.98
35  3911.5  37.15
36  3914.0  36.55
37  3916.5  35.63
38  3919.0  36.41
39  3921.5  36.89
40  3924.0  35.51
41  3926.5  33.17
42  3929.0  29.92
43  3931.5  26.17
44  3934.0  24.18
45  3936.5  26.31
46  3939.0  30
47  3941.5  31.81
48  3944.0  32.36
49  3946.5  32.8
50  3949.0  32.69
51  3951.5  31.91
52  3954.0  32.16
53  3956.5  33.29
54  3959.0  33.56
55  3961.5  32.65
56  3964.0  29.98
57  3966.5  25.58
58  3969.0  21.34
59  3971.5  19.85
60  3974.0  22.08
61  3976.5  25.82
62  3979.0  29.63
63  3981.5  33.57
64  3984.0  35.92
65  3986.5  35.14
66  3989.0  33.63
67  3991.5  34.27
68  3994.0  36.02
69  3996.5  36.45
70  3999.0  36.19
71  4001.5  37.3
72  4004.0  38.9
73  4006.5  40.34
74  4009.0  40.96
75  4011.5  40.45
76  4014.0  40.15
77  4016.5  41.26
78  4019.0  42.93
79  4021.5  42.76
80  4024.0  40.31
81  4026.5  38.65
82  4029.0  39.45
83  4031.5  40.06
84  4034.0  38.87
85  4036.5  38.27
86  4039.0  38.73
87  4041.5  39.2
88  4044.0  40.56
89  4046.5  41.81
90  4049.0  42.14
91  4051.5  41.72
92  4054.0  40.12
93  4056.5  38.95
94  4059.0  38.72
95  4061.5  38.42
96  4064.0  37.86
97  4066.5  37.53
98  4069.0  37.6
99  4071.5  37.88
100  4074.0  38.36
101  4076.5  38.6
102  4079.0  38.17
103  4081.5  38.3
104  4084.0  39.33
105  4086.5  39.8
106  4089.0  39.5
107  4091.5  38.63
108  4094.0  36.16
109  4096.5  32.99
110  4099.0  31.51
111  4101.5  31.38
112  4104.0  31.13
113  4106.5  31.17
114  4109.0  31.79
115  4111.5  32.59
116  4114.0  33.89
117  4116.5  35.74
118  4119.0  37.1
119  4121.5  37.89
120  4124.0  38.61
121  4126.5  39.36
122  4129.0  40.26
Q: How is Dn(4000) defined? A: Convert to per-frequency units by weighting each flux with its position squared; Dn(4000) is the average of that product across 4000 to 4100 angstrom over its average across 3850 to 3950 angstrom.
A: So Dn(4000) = 1.29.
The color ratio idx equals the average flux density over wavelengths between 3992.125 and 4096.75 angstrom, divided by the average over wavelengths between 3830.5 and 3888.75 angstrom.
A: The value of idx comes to 1.2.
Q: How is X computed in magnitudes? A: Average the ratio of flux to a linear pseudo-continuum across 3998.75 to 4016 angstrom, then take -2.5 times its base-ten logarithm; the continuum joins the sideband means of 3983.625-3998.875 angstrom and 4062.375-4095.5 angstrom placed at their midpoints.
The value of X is -0.10 mag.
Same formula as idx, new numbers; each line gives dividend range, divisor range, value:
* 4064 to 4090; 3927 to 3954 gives 1.28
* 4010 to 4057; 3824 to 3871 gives 1.31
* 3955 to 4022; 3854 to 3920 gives 1.01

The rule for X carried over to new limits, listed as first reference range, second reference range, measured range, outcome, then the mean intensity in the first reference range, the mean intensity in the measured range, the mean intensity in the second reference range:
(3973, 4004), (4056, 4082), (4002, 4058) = -0.127 mag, 33.3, 40.3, 38.2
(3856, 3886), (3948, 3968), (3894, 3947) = 0.056 mag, 36.4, 31.8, 31.3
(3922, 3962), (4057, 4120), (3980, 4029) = -0.145 mag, 31.2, 38.2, 36.2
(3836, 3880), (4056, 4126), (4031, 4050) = -0.114 mag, 34.2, 39.9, 36.4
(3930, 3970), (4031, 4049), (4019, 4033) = -0.062 mag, 29.9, 40.5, 39.8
